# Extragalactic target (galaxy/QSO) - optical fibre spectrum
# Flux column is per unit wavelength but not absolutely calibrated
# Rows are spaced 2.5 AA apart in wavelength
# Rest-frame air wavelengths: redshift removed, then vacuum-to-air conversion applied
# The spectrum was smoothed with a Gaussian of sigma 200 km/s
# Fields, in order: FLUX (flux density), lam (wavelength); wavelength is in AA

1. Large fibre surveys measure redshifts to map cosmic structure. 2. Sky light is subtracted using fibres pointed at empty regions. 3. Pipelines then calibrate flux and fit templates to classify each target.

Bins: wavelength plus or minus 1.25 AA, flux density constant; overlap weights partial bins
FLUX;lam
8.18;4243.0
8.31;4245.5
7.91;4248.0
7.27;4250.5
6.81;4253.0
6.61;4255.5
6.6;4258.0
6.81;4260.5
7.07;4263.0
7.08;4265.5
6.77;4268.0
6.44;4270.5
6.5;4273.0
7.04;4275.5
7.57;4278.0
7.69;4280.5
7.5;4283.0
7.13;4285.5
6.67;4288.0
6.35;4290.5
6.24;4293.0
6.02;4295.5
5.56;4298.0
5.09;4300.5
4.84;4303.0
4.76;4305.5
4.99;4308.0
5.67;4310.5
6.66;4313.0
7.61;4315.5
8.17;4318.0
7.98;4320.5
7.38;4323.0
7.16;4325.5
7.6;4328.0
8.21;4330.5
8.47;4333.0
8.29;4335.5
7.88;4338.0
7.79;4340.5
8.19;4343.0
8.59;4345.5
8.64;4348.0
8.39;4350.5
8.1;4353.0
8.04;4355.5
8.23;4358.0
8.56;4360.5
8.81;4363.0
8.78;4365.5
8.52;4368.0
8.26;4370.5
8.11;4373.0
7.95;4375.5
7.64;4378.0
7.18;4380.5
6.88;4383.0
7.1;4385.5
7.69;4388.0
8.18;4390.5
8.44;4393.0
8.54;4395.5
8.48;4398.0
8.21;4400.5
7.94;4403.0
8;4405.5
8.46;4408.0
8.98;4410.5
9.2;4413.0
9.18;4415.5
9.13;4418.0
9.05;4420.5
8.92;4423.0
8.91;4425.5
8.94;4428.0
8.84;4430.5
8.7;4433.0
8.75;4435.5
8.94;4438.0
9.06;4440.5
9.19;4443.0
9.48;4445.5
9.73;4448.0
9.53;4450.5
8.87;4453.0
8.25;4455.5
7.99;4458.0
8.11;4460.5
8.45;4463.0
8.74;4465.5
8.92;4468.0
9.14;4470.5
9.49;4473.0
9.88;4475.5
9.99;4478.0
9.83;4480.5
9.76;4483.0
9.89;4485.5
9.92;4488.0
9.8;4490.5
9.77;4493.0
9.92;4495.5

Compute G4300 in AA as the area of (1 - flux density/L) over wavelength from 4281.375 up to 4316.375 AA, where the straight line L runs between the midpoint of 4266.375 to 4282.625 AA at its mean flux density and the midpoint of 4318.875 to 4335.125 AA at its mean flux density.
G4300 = 6.2 AA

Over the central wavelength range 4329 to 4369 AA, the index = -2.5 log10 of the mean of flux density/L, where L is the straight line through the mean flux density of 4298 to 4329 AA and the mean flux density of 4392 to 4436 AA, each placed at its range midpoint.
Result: -0.15 mag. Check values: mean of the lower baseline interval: 6.45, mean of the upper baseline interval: 8.7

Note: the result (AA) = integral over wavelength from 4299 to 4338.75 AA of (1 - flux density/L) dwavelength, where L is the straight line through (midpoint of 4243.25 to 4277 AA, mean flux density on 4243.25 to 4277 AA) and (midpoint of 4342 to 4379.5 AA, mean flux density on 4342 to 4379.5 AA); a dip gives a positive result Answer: 4.6 AA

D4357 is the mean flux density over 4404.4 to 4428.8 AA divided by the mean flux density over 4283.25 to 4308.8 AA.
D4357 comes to 1.5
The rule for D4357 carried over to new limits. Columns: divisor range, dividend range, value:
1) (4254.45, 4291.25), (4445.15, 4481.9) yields 1.31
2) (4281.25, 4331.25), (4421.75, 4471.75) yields 1.35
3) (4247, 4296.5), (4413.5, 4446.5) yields 1.30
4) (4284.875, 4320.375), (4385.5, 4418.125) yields 1.37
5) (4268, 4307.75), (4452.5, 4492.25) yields 1.45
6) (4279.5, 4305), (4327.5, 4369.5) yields 1.33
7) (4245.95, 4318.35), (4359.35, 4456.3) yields 1.30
